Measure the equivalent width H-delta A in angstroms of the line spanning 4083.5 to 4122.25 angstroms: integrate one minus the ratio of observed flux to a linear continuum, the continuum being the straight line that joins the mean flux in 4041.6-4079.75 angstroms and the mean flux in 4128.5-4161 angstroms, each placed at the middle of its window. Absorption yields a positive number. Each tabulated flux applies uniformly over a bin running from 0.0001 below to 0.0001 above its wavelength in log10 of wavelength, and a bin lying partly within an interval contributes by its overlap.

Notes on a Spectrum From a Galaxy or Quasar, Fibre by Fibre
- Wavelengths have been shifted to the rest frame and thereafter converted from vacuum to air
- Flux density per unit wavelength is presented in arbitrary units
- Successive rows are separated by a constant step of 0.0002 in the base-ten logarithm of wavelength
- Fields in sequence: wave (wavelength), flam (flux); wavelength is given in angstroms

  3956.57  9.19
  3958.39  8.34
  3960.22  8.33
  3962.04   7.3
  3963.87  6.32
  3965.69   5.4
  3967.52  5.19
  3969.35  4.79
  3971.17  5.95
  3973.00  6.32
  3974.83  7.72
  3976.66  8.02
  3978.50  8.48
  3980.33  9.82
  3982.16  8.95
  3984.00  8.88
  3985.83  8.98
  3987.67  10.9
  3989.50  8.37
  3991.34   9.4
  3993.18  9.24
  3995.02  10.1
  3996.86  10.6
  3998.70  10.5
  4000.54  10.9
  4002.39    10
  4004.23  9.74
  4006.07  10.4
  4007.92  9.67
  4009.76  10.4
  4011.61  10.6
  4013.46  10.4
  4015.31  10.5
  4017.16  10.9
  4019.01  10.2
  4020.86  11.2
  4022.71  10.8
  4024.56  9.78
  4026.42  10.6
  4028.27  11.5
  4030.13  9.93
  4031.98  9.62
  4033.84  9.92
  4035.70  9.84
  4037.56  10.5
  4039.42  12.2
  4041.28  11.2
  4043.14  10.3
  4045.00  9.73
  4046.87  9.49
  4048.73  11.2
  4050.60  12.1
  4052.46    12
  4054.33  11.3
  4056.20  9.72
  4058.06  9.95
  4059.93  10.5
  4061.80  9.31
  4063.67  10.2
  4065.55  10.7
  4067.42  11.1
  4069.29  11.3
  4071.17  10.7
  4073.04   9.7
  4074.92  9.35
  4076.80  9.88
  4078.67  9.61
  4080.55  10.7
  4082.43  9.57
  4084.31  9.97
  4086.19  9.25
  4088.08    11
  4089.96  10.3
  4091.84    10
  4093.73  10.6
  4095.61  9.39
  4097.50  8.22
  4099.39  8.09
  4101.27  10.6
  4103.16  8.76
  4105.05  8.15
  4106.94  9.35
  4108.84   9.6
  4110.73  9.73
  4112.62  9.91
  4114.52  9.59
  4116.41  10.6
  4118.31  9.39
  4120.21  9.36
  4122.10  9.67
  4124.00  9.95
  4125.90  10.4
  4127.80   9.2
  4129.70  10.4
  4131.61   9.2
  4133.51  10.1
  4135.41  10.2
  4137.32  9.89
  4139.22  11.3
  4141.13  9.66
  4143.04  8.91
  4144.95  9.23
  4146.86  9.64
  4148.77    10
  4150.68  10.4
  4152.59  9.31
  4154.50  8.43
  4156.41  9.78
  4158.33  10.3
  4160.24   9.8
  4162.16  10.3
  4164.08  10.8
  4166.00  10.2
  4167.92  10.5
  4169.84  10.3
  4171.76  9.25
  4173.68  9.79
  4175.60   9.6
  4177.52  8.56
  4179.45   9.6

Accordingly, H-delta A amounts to 2.0 angstroms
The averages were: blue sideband 10.4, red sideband 9.79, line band 9.59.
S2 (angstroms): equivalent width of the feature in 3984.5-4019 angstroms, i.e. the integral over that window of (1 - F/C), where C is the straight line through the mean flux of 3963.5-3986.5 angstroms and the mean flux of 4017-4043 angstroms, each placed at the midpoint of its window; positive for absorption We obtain -4.7 angstroms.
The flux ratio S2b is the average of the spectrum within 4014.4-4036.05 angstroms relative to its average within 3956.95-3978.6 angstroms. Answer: 1.52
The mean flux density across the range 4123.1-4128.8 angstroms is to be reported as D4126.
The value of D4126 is 9.86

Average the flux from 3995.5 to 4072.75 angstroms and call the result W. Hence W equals 10.5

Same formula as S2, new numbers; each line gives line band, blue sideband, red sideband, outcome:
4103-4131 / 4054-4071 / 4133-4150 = 1.2 angstroms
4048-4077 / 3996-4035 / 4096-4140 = -1.5 angstroms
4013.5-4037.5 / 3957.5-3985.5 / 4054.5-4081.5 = -3.9 angstroms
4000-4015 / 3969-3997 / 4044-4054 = -1.3 angstroms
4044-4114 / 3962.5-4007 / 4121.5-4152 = -5.0 angstroms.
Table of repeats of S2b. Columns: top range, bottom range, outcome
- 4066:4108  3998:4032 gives 0.94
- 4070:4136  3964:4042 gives 1.03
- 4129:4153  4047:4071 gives 0.92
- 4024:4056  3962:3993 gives 1.37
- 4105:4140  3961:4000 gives 1.20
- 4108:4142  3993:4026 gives 0.96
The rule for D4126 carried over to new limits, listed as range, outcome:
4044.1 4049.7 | 10.1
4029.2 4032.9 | 9.79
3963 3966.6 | 5.86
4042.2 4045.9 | 10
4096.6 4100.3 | 8.15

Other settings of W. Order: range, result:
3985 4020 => 10.1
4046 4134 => 9.98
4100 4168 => 9.78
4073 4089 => 9.9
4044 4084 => 10.4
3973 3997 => 9.03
